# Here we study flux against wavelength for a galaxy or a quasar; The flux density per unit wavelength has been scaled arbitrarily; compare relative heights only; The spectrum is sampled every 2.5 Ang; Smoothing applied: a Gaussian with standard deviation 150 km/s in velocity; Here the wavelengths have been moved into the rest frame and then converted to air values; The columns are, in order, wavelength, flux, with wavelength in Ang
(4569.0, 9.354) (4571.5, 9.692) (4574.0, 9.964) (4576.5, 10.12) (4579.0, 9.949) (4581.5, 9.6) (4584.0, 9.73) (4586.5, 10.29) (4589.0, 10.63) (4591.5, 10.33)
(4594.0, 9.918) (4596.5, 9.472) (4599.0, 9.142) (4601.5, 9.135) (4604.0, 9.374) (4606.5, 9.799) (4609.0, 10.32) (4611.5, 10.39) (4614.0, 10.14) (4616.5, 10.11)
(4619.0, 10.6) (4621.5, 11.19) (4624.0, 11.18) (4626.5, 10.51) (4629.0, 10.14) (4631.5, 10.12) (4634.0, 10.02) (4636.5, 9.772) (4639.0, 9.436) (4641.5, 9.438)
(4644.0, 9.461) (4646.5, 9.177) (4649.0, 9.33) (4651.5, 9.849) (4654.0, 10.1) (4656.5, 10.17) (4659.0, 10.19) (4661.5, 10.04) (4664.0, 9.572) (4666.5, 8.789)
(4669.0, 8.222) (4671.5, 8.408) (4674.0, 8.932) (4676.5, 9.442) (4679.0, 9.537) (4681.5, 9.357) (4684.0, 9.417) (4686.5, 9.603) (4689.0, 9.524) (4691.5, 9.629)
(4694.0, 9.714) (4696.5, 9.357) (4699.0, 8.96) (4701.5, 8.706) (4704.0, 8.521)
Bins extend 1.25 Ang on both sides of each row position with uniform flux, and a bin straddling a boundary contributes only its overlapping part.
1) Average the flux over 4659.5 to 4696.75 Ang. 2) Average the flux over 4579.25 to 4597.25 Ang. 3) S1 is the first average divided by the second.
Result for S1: 0.9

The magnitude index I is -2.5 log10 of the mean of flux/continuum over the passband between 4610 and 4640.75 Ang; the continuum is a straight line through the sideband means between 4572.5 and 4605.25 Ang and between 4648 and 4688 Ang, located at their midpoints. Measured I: -0.07 mag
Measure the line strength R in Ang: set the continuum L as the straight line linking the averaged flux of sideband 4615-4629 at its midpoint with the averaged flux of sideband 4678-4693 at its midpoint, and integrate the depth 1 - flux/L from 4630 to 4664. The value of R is 1.4 Ang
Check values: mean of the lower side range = 10.7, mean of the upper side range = 9.51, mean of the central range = 9.77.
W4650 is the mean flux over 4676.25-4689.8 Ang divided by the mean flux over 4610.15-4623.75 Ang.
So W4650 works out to 0.90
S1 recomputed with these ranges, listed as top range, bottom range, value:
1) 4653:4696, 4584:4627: 0.93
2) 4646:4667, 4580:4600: 0.98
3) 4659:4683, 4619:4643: 0.90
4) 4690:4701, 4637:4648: 1.00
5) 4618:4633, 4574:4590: 1.06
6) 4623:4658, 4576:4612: 1.00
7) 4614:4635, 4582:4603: 1.07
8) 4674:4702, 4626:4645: 0.95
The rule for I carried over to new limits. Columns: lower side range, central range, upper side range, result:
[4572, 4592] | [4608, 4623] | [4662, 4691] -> -0.08 mag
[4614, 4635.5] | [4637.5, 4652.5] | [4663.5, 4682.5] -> 0.04 mag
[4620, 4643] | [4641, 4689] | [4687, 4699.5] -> 0.04 mag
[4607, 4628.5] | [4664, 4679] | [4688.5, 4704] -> 0.09 mag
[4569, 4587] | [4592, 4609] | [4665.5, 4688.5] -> 0.01 mag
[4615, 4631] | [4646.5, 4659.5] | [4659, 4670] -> -0.02 mag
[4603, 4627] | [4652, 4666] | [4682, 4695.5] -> -0.01 mag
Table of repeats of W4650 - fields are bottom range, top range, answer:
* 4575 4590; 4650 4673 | 0.94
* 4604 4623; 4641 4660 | 0.94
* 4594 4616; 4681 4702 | 0.96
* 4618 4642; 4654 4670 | 0.93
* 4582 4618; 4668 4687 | 0.92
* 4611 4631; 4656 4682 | 0.88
